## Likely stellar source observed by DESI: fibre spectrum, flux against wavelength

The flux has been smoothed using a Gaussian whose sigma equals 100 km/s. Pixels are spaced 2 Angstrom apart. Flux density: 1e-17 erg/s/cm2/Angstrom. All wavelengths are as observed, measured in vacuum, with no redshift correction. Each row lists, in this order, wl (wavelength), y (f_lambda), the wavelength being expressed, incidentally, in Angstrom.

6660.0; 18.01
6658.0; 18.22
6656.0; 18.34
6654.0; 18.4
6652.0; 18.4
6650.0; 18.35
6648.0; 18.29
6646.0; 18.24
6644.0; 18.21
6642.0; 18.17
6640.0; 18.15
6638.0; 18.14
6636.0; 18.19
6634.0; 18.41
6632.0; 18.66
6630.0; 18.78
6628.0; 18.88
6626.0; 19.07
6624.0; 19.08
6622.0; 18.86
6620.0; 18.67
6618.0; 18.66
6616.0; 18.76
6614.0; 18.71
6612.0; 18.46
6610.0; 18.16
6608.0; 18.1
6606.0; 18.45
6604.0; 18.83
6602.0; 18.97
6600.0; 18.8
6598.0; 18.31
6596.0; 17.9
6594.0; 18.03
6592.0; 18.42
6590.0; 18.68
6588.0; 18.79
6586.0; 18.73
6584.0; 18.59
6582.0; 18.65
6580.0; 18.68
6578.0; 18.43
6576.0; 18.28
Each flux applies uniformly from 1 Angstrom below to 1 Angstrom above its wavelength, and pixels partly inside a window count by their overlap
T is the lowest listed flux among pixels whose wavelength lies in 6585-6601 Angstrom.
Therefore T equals 17.9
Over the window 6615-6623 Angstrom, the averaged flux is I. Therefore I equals 18.7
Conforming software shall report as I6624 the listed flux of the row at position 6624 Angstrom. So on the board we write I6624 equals 19.08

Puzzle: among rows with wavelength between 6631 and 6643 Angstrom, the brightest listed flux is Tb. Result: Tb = 18.66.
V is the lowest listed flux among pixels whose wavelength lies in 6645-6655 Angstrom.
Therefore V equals 18.24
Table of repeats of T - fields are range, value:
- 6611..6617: 18.46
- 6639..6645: 18.15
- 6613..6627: 18.66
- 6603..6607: 18.45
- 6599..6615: 18.1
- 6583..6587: 18.59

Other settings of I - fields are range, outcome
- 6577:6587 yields 18.6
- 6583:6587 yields 18.7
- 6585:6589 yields 18.8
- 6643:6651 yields 18.3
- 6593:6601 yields 18.3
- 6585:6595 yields 18.5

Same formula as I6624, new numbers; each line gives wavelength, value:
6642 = 18.17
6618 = 18.66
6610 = 18.16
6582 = 18.65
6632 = 18.66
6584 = 18.59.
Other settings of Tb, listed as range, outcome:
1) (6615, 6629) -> 19.08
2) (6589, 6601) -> 18.8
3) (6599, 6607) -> 18.97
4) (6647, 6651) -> 18.35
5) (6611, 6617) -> 18.76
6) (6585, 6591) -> 18.79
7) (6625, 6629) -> 19.07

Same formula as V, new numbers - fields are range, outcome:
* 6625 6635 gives 18.41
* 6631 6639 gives 18.14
